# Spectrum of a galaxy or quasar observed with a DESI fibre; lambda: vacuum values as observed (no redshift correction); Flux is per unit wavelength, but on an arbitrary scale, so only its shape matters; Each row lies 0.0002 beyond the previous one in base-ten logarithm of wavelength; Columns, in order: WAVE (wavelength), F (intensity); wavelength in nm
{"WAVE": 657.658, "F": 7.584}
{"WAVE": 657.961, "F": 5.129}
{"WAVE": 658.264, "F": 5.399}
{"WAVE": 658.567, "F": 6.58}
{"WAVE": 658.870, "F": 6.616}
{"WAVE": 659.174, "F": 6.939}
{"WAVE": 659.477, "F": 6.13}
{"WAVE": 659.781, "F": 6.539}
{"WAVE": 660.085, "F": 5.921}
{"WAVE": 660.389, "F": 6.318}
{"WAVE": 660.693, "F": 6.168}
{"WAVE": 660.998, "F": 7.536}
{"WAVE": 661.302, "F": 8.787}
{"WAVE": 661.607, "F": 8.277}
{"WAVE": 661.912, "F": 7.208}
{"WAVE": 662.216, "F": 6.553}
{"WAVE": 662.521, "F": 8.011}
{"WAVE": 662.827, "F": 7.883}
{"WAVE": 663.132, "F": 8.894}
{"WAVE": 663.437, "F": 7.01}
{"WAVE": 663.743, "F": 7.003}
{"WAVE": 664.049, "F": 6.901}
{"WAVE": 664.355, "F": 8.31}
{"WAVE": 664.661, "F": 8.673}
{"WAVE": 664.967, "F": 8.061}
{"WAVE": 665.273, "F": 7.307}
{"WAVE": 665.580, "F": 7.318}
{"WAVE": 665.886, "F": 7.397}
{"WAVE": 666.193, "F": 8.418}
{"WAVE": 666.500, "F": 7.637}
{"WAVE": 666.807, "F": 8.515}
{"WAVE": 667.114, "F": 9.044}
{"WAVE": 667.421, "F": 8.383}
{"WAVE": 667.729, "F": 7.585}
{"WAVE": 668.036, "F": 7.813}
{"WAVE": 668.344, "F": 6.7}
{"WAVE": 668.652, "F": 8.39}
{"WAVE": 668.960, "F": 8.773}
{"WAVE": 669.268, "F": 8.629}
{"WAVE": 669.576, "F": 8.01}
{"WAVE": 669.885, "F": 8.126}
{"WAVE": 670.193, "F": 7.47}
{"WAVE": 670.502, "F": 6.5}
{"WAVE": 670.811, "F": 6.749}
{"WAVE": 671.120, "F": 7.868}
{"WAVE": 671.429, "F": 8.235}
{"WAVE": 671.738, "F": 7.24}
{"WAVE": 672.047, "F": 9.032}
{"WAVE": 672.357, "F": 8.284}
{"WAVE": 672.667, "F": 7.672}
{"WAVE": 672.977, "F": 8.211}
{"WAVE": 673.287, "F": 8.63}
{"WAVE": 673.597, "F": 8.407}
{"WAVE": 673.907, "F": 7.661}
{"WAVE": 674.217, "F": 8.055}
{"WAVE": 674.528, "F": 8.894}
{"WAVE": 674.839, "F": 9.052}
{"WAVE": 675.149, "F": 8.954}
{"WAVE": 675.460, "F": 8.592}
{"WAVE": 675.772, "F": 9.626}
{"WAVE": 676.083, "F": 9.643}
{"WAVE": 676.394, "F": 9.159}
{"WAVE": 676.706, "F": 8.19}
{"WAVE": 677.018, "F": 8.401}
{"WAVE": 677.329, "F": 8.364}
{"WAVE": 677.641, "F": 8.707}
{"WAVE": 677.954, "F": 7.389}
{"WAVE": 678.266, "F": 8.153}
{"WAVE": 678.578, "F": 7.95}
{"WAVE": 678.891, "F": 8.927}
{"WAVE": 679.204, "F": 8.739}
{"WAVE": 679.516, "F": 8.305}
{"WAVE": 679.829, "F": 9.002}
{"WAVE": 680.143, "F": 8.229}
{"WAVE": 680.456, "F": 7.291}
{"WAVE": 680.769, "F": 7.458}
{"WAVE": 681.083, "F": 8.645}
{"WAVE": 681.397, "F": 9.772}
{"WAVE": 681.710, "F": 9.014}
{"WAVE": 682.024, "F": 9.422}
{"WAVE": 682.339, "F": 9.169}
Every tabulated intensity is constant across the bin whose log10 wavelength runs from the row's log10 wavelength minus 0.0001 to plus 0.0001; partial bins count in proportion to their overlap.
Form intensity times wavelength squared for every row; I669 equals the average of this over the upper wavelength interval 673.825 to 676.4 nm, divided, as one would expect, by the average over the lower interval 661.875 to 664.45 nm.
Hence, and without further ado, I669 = 1.22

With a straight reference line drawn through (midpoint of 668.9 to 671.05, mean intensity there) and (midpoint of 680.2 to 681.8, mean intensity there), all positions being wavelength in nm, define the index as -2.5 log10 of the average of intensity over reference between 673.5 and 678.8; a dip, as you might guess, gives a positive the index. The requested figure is -0.06 mag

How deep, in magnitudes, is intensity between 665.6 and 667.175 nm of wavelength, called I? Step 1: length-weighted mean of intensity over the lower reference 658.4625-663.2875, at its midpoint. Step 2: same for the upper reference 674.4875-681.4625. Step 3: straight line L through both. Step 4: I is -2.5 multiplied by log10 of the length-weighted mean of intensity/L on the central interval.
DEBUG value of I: -0.065 mag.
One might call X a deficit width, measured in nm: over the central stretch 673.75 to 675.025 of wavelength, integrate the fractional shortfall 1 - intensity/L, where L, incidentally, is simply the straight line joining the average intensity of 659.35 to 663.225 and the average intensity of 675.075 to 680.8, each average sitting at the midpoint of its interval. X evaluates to -0.032 nm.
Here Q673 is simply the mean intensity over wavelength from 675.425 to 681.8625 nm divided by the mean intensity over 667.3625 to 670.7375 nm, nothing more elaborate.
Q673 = 1.09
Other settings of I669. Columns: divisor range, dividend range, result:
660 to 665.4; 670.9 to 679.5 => 1.17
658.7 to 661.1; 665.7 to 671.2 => 1.24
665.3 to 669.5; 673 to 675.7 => 1.09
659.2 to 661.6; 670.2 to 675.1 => 1.21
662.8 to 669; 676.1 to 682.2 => 1.12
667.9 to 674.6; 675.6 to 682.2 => 1.10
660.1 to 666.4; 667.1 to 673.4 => 1.07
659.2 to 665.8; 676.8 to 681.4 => 1.18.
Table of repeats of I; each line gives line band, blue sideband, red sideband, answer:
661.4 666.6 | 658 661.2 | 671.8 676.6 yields -0.09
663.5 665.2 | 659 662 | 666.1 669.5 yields -0.02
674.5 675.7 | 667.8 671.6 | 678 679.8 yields -0.10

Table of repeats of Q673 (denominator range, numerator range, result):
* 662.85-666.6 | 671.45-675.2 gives 1.07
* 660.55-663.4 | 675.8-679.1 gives 1.11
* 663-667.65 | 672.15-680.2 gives 1.08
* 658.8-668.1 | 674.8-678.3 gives 1.15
